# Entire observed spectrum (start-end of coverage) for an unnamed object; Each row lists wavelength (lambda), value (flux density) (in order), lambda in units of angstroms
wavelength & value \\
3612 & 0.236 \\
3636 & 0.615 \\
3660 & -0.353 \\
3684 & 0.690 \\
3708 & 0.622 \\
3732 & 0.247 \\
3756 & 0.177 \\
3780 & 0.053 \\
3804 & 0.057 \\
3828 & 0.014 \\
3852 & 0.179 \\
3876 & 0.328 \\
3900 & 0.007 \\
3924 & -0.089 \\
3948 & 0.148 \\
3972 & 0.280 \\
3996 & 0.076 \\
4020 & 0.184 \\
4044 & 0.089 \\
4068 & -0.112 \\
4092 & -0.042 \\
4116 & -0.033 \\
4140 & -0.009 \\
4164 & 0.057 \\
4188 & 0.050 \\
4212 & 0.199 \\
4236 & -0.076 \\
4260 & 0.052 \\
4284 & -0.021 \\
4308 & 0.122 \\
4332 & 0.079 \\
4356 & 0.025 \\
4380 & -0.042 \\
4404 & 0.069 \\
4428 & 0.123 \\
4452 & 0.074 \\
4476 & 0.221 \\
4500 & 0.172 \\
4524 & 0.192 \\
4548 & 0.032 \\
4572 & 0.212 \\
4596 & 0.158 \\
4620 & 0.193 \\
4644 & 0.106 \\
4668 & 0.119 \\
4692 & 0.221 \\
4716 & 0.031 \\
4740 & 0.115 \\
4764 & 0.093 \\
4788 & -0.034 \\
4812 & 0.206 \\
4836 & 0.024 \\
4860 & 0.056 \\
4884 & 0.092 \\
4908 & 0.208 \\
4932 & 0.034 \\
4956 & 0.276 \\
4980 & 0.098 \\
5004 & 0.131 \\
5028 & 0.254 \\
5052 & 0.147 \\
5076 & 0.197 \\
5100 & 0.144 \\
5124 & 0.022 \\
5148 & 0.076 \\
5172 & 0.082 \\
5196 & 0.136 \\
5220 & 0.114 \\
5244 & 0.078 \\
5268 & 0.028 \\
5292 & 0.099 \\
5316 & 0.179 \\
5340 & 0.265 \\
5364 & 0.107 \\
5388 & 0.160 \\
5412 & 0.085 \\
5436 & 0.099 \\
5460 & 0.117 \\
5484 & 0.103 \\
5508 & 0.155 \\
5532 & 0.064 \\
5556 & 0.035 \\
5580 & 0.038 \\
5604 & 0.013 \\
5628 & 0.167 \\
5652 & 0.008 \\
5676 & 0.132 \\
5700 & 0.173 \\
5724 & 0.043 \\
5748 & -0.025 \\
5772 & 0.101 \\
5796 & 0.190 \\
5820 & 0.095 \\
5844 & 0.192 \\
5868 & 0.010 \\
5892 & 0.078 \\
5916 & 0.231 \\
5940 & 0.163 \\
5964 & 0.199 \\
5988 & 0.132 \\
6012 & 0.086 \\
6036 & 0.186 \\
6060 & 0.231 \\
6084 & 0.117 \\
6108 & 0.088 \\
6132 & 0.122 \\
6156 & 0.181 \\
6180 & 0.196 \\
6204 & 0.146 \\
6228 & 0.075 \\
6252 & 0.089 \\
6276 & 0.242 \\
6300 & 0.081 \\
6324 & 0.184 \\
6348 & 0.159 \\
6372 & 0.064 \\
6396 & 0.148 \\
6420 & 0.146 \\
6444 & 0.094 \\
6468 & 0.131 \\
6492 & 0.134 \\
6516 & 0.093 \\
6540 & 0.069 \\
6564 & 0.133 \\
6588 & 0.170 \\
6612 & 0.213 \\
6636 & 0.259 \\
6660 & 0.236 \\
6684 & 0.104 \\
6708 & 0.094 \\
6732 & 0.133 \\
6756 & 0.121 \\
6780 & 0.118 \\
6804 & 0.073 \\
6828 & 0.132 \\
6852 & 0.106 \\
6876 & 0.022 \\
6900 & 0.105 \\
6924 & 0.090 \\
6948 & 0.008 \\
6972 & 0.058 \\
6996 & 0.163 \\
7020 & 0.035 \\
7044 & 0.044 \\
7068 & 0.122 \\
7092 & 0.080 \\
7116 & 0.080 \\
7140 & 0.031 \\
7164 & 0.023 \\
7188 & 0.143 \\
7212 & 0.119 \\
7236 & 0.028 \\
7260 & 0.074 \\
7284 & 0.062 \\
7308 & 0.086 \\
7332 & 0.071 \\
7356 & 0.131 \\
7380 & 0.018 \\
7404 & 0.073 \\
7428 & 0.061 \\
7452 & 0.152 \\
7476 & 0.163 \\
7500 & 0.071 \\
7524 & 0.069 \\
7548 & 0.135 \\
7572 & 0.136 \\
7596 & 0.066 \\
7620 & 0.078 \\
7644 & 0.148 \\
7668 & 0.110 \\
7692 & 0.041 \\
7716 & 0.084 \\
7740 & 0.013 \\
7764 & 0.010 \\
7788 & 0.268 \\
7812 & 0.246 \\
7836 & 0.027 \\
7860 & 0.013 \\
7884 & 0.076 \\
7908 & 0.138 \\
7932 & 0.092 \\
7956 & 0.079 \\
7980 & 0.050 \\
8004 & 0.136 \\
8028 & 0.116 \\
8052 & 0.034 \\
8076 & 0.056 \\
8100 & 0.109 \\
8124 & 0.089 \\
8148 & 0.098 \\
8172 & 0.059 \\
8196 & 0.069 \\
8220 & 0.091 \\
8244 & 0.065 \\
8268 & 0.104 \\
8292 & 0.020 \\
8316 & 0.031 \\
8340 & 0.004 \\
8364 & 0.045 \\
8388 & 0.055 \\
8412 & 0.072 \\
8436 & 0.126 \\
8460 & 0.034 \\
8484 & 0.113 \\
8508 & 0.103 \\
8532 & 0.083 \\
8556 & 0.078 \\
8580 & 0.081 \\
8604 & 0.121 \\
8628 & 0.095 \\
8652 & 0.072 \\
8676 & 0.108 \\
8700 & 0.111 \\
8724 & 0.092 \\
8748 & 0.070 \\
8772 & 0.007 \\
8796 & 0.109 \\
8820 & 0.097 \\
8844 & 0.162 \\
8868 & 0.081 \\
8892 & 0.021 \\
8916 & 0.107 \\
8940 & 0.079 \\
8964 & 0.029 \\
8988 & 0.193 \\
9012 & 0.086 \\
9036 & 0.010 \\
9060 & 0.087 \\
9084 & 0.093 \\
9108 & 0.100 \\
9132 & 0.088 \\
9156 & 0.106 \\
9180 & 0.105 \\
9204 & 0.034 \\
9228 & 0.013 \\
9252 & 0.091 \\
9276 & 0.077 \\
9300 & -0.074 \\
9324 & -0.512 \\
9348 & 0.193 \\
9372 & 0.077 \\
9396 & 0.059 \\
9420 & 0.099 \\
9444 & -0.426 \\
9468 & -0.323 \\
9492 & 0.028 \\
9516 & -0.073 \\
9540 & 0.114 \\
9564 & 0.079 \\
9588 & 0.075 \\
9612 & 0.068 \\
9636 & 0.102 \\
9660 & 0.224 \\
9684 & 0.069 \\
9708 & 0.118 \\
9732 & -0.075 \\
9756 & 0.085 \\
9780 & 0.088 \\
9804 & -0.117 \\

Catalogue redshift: 0.203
